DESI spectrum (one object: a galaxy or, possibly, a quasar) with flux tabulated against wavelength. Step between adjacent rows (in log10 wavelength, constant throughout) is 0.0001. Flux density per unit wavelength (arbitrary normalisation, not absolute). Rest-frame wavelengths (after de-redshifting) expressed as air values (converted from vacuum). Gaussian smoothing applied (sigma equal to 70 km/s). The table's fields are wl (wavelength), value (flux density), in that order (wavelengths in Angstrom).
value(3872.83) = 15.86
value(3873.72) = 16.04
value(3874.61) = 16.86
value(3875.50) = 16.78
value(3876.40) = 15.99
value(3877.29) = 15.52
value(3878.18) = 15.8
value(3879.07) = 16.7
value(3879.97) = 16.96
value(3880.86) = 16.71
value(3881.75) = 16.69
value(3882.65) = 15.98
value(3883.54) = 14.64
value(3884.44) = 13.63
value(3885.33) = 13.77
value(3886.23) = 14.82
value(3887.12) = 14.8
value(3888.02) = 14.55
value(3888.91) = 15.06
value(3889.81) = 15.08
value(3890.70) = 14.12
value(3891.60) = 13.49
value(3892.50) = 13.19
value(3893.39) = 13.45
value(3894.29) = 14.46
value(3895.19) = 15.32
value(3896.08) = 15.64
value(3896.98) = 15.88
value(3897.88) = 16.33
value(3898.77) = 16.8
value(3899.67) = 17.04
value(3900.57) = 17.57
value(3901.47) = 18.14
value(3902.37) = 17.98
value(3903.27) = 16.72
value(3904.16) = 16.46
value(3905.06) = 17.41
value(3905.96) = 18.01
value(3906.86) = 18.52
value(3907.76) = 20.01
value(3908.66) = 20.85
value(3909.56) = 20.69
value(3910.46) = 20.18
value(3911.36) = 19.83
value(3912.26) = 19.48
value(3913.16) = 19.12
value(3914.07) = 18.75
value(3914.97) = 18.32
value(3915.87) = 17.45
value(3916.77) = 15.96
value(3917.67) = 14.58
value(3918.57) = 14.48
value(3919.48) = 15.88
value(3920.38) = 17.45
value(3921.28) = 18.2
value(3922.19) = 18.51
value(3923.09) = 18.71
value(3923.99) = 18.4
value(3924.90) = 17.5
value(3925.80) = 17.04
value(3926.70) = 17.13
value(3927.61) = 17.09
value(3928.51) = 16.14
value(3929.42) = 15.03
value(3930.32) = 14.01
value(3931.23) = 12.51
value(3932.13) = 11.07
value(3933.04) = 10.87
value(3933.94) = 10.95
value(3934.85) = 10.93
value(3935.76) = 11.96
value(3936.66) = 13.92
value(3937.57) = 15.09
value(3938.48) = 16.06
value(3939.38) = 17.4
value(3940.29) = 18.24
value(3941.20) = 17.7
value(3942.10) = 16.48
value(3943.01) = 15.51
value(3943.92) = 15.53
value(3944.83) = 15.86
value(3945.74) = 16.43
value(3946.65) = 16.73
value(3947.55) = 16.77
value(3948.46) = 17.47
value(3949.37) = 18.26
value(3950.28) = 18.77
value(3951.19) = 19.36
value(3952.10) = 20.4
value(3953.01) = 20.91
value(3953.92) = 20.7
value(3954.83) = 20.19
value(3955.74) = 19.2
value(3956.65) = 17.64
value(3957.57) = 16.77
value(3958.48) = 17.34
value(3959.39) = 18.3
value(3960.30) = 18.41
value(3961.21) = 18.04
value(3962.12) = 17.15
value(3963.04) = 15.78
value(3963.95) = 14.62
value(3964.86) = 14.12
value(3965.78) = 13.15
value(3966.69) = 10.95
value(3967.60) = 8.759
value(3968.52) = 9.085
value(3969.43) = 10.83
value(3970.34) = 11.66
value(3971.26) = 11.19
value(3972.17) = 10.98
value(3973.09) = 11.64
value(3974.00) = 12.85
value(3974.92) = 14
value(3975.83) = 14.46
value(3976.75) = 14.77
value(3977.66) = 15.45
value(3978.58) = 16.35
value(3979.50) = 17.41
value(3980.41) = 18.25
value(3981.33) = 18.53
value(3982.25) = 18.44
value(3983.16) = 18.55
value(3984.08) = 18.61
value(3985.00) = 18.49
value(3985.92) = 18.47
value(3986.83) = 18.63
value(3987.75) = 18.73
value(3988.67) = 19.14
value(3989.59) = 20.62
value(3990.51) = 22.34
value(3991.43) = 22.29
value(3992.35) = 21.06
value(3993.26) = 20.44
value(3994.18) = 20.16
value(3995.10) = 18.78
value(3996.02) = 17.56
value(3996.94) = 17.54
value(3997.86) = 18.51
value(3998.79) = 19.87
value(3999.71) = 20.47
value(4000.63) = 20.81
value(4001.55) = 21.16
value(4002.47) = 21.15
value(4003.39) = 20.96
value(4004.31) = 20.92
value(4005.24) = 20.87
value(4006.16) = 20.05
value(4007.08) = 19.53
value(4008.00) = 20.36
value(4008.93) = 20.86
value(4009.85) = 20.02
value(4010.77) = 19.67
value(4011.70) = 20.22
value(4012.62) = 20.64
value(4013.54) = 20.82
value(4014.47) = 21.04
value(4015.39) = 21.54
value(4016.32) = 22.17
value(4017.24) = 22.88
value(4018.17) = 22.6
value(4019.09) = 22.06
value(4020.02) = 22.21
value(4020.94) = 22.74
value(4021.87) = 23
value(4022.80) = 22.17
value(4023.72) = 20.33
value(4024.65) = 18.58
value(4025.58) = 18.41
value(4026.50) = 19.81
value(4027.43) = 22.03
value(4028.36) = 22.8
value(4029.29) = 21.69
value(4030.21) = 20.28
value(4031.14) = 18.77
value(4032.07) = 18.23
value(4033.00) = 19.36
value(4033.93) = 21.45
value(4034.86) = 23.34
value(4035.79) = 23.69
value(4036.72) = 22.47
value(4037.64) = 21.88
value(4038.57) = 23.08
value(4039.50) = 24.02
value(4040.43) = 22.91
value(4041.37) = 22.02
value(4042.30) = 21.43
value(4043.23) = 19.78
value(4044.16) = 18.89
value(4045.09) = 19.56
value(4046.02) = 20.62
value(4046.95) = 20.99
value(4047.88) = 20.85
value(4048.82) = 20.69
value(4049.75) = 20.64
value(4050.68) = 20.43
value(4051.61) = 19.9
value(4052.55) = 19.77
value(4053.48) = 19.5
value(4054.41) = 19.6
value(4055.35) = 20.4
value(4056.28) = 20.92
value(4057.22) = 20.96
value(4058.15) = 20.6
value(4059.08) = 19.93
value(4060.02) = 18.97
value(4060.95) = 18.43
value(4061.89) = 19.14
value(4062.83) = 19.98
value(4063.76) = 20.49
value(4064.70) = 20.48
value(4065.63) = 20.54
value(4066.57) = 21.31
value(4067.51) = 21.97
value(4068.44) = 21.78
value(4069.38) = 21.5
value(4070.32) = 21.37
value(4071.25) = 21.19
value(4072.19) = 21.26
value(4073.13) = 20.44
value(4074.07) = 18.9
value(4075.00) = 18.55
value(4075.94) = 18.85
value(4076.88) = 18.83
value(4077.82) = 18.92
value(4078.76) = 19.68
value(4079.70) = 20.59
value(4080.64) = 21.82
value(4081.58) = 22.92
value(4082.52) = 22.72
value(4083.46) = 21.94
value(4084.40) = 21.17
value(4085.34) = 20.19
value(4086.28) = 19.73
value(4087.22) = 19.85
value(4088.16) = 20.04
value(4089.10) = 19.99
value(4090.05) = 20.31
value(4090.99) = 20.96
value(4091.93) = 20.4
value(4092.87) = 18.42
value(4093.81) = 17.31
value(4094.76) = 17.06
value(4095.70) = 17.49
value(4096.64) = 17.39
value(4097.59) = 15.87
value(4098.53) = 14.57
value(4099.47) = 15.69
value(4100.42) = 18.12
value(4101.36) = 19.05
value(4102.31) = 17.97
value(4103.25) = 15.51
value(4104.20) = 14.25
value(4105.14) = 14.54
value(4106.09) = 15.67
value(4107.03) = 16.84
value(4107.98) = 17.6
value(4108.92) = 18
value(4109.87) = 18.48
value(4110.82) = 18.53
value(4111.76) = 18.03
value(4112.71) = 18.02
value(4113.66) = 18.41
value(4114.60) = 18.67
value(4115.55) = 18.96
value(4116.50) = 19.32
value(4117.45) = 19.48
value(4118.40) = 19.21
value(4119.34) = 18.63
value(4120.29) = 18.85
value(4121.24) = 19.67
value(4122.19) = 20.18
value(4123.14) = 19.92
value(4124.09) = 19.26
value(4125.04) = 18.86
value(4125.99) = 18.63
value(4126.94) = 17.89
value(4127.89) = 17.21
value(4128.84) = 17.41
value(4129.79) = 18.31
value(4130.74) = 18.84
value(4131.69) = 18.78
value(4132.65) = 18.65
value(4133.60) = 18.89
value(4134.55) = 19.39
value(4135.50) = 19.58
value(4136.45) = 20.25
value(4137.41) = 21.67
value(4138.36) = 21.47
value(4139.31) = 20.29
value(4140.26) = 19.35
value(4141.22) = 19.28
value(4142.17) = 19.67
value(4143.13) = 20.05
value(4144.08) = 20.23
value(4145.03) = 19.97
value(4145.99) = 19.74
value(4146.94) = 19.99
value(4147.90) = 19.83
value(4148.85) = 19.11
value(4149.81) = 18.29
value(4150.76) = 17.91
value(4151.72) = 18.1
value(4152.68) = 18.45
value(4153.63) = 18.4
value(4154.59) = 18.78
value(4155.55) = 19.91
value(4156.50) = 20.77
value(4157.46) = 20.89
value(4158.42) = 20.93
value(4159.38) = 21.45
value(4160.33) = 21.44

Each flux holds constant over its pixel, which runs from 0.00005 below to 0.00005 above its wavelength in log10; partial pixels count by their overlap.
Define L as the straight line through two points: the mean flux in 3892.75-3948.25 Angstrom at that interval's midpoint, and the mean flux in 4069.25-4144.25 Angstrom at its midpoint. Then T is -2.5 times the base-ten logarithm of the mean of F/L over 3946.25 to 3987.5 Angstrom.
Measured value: 0.06 mag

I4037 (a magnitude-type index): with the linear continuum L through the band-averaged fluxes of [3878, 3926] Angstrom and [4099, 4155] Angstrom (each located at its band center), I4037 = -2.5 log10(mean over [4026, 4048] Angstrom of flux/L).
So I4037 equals -0.188 mag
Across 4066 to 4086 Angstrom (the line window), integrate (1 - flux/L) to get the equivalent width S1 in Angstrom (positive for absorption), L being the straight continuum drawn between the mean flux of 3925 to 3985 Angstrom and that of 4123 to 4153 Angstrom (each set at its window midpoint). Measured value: -3.0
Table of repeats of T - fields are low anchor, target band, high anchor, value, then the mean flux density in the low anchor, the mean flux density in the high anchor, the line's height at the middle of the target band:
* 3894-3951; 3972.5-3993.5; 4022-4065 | 0.06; 16.6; 20.7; 18.7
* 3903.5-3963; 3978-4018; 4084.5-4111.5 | -0.15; 17.1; 17.9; 17.4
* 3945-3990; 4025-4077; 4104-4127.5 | -0.18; 16.4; 18.3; 17.5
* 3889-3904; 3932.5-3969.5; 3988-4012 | 0.13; 15.7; 20.2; 18.1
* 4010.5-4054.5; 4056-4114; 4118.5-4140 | 0.05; 21.1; 19.2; 20.1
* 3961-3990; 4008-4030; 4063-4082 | -0.20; 15.3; 20.6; 17.6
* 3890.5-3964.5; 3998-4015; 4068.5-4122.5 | -0.15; 16.8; 18.9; 17.8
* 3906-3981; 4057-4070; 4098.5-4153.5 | -0.15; 16.2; 18.6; 17.8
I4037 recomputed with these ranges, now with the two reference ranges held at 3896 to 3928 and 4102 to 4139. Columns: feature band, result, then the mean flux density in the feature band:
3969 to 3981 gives 0.279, 13.9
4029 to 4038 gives -0.163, 21.1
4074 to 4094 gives -0.103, 20.2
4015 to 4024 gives -0.221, 22.2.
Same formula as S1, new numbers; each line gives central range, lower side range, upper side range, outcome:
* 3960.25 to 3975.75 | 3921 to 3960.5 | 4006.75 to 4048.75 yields 4.3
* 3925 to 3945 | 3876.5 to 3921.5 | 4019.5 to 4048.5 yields 3.3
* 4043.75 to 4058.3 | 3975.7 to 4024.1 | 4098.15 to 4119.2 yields -1.1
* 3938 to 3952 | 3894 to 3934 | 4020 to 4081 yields 0.5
